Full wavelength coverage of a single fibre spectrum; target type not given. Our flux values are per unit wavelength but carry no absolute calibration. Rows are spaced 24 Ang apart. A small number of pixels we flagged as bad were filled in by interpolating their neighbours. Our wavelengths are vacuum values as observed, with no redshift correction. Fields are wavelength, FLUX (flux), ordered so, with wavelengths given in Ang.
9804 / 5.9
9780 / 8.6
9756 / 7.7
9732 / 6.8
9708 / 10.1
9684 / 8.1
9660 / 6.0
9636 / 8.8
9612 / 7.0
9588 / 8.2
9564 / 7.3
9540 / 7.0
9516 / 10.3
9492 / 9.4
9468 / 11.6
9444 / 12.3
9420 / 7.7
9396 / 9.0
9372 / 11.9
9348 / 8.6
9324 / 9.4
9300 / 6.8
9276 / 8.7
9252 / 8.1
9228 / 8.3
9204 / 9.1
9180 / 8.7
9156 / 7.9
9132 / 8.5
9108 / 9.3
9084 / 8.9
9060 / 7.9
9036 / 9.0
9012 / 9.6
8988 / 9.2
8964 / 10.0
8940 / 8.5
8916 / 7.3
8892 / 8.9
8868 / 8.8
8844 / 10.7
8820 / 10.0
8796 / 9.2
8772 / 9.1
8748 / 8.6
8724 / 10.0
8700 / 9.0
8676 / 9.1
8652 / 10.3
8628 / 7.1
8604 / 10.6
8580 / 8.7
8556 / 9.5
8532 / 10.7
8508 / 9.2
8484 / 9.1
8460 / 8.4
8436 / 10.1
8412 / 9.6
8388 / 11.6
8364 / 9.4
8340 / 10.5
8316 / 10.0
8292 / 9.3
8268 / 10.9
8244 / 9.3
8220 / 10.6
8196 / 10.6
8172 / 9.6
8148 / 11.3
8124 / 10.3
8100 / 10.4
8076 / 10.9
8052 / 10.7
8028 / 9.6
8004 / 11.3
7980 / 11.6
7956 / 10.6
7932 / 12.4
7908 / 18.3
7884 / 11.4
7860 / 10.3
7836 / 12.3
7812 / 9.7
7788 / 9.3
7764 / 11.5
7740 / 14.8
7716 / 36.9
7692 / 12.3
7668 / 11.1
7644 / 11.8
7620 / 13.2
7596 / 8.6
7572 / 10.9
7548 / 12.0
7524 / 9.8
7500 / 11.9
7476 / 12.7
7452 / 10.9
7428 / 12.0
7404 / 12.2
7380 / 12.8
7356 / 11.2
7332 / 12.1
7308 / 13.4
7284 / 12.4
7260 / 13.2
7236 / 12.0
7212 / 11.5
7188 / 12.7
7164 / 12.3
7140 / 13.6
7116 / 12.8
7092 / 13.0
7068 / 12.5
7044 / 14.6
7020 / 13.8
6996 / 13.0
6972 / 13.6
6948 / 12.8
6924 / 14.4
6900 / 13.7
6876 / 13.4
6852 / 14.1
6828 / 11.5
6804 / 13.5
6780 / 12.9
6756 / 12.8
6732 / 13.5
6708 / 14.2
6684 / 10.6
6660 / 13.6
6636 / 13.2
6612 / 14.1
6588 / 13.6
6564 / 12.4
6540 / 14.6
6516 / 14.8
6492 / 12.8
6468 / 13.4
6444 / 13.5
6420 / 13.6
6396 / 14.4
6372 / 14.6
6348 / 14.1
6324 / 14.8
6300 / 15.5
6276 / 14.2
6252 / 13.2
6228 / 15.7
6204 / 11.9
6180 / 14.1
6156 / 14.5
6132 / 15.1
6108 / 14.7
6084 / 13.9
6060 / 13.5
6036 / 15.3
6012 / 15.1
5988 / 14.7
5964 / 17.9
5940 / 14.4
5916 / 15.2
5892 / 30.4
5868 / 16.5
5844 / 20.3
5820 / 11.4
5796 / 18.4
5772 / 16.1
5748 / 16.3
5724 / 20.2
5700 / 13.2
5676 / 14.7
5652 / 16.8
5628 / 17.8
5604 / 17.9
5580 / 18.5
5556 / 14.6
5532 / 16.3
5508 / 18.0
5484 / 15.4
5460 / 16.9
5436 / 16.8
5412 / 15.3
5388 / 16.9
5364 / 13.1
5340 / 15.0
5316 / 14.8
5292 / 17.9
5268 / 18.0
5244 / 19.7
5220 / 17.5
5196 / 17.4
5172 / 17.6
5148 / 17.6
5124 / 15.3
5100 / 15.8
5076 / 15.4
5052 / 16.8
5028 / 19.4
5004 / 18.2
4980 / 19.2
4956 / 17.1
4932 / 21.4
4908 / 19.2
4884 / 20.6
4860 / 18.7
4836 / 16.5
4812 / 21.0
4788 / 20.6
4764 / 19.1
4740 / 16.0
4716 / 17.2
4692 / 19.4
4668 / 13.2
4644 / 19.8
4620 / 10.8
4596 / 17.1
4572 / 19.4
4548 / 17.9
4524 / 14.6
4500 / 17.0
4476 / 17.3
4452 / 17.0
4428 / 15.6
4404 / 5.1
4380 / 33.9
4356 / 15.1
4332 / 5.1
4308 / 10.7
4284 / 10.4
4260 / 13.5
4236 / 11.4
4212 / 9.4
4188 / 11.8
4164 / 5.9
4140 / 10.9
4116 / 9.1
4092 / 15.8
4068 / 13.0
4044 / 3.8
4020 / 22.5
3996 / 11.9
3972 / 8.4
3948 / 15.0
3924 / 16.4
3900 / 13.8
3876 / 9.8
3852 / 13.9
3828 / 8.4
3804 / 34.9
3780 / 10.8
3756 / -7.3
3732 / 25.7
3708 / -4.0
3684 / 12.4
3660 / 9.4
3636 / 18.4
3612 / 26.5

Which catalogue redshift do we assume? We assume 0.176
